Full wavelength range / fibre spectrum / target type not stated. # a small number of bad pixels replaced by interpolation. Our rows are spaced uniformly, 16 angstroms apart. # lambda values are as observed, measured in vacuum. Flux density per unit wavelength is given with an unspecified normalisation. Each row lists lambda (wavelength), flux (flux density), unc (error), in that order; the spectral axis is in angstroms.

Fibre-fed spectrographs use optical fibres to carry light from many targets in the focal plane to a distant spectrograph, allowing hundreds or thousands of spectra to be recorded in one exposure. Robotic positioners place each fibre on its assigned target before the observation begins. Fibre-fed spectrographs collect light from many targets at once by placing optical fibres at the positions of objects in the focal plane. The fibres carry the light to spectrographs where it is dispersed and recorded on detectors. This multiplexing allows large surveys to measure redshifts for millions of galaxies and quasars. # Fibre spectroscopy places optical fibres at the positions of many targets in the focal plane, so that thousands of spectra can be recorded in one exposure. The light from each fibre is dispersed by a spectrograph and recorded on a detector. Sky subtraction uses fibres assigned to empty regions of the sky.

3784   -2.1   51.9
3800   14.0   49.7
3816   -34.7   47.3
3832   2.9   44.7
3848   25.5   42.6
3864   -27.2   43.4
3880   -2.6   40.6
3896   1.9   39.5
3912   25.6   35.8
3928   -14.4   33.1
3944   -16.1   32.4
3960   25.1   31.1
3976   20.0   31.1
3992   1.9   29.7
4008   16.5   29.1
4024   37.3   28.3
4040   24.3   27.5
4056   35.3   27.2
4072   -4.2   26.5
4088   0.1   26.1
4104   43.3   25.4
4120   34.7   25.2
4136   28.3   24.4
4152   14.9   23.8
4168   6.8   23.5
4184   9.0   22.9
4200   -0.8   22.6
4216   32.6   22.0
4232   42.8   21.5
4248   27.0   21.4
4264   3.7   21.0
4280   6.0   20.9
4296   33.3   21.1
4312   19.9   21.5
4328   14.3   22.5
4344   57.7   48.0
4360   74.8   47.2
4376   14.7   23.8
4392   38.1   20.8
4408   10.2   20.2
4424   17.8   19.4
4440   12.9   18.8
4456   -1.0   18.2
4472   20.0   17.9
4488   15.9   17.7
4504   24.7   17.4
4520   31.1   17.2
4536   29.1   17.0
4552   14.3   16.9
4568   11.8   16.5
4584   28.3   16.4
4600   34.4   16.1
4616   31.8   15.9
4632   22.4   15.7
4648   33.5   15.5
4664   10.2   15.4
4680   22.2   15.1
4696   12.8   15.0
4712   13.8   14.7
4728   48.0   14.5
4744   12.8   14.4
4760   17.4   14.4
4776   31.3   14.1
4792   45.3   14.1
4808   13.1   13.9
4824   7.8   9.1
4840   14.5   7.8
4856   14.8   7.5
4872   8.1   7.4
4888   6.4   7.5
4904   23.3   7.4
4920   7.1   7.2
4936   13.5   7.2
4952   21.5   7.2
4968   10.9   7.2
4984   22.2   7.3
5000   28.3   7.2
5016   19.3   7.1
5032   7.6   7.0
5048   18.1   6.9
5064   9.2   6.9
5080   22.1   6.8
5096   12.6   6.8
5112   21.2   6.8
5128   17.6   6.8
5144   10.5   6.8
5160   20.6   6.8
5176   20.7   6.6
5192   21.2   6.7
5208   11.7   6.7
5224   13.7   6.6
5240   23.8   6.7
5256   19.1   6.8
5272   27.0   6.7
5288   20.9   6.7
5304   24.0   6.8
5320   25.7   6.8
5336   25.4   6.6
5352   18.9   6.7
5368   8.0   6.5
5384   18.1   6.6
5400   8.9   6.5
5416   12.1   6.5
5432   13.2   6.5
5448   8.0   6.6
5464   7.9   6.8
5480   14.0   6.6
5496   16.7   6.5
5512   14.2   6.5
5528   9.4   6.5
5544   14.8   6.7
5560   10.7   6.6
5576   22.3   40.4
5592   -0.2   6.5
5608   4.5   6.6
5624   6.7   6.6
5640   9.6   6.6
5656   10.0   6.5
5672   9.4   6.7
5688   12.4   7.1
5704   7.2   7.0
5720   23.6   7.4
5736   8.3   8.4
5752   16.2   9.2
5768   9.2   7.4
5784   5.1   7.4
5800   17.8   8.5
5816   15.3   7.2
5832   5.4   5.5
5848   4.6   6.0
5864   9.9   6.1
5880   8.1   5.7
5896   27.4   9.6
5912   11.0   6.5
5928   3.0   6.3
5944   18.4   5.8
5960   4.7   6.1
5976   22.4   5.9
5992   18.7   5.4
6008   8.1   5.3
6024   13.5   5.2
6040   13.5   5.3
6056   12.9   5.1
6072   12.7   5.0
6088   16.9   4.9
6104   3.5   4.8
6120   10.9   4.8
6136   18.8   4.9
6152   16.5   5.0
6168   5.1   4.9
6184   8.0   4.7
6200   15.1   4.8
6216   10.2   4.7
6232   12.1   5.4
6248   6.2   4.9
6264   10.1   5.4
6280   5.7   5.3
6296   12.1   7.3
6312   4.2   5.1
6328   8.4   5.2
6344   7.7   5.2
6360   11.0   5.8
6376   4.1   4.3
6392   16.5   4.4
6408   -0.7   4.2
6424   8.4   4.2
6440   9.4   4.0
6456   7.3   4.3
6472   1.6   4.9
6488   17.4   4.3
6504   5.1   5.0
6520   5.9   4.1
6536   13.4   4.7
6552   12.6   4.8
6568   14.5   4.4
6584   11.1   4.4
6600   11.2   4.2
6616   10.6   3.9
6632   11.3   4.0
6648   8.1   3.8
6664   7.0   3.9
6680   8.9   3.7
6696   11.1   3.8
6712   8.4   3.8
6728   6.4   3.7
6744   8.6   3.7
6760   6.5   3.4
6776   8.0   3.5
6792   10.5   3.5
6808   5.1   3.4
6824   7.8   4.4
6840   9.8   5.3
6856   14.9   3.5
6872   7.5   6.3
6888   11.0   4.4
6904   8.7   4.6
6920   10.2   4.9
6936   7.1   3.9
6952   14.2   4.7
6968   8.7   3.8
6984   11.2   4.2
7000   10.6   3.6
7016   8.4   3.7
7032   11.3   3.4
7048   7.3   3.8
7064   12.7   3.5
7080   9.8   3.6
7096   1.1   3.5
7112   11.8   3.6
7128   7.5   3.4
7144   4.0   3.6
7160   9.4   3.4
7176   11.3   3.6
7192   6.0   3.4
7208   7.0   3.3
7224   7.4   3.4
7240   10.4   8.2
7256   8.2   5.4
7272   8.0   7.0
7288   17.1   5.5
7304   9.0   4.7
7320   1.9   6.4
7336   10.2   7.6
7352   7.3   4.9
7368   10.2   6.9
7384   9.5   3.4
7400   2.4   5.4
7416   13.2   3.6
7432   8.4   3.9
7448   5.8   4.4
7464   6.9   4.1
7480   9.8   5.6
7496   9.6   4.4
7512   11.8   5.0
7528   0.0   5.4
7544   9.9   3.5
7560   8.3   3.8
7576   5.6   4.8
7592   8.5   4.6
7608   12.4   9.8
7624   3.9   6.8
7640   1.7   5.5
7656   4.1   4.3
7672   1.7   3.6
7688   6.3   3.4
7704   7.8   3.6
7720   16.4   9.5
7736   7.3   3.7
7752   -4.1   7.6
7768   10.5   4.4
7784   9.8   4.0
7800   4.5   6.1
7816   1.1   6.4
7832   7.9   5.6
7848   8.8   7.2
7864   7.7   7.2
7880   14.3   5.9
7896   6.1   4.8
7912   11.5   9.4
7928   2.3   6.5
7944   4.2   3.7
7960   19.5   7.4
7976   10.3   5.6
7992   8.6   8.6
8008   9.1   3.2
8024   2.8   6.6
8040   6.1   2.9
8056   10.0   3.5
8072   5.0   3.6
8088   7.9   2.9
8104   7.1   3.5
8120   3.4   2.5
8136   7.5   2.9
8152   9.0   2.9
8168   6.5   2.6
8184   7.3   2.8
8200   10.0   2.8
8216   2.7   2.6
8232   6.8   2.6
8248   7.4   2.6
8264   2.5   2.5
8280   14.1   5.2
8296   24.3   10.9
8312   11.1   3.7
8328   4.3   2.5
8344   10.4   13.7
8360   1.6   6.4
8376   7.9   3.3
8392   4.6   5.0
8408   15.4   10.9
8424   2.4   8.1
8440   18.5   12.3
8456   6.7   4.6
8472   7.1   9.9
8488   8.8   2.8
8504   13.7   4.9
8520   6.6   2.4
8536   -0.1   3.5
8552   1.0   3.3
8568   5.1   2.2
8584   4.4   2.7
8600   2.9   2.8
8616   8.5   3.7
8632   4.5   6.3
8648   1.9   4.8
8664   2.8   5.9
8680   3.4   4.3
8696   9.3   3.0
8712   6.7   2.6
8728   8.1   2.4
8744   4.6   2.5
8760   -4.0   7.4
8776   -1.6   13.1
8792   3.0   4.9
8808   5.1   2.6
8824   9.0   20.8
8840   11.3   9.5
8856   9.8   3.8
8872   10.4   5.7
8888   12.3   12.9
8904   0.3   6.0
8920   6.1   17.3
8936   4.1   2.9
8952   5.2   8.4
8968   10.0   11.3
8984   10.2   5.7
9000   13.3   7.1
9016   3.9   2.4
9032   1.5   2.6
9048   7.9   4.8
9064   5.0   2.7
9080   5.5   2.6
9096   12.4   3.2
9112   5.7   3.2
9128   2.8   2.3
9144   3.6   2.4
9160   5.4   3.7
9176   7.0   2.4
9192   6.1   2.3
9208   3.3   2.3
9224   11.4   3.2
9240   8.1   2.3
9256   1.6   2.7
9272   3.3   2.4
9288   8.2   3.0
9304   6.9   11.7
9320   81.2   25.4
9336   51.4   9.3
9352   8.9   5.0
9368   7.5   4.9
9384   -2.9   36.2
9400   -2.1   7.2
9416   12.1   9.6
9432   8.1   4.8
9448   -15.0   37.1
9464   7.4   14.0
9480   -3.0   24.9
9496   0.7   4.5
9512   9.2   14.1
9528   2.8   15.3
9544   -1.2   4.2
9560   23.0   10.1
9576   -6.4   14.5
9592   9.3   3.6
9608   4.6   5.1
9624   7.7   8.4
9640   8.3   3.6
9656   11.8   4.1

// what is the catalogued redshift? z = 1.50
